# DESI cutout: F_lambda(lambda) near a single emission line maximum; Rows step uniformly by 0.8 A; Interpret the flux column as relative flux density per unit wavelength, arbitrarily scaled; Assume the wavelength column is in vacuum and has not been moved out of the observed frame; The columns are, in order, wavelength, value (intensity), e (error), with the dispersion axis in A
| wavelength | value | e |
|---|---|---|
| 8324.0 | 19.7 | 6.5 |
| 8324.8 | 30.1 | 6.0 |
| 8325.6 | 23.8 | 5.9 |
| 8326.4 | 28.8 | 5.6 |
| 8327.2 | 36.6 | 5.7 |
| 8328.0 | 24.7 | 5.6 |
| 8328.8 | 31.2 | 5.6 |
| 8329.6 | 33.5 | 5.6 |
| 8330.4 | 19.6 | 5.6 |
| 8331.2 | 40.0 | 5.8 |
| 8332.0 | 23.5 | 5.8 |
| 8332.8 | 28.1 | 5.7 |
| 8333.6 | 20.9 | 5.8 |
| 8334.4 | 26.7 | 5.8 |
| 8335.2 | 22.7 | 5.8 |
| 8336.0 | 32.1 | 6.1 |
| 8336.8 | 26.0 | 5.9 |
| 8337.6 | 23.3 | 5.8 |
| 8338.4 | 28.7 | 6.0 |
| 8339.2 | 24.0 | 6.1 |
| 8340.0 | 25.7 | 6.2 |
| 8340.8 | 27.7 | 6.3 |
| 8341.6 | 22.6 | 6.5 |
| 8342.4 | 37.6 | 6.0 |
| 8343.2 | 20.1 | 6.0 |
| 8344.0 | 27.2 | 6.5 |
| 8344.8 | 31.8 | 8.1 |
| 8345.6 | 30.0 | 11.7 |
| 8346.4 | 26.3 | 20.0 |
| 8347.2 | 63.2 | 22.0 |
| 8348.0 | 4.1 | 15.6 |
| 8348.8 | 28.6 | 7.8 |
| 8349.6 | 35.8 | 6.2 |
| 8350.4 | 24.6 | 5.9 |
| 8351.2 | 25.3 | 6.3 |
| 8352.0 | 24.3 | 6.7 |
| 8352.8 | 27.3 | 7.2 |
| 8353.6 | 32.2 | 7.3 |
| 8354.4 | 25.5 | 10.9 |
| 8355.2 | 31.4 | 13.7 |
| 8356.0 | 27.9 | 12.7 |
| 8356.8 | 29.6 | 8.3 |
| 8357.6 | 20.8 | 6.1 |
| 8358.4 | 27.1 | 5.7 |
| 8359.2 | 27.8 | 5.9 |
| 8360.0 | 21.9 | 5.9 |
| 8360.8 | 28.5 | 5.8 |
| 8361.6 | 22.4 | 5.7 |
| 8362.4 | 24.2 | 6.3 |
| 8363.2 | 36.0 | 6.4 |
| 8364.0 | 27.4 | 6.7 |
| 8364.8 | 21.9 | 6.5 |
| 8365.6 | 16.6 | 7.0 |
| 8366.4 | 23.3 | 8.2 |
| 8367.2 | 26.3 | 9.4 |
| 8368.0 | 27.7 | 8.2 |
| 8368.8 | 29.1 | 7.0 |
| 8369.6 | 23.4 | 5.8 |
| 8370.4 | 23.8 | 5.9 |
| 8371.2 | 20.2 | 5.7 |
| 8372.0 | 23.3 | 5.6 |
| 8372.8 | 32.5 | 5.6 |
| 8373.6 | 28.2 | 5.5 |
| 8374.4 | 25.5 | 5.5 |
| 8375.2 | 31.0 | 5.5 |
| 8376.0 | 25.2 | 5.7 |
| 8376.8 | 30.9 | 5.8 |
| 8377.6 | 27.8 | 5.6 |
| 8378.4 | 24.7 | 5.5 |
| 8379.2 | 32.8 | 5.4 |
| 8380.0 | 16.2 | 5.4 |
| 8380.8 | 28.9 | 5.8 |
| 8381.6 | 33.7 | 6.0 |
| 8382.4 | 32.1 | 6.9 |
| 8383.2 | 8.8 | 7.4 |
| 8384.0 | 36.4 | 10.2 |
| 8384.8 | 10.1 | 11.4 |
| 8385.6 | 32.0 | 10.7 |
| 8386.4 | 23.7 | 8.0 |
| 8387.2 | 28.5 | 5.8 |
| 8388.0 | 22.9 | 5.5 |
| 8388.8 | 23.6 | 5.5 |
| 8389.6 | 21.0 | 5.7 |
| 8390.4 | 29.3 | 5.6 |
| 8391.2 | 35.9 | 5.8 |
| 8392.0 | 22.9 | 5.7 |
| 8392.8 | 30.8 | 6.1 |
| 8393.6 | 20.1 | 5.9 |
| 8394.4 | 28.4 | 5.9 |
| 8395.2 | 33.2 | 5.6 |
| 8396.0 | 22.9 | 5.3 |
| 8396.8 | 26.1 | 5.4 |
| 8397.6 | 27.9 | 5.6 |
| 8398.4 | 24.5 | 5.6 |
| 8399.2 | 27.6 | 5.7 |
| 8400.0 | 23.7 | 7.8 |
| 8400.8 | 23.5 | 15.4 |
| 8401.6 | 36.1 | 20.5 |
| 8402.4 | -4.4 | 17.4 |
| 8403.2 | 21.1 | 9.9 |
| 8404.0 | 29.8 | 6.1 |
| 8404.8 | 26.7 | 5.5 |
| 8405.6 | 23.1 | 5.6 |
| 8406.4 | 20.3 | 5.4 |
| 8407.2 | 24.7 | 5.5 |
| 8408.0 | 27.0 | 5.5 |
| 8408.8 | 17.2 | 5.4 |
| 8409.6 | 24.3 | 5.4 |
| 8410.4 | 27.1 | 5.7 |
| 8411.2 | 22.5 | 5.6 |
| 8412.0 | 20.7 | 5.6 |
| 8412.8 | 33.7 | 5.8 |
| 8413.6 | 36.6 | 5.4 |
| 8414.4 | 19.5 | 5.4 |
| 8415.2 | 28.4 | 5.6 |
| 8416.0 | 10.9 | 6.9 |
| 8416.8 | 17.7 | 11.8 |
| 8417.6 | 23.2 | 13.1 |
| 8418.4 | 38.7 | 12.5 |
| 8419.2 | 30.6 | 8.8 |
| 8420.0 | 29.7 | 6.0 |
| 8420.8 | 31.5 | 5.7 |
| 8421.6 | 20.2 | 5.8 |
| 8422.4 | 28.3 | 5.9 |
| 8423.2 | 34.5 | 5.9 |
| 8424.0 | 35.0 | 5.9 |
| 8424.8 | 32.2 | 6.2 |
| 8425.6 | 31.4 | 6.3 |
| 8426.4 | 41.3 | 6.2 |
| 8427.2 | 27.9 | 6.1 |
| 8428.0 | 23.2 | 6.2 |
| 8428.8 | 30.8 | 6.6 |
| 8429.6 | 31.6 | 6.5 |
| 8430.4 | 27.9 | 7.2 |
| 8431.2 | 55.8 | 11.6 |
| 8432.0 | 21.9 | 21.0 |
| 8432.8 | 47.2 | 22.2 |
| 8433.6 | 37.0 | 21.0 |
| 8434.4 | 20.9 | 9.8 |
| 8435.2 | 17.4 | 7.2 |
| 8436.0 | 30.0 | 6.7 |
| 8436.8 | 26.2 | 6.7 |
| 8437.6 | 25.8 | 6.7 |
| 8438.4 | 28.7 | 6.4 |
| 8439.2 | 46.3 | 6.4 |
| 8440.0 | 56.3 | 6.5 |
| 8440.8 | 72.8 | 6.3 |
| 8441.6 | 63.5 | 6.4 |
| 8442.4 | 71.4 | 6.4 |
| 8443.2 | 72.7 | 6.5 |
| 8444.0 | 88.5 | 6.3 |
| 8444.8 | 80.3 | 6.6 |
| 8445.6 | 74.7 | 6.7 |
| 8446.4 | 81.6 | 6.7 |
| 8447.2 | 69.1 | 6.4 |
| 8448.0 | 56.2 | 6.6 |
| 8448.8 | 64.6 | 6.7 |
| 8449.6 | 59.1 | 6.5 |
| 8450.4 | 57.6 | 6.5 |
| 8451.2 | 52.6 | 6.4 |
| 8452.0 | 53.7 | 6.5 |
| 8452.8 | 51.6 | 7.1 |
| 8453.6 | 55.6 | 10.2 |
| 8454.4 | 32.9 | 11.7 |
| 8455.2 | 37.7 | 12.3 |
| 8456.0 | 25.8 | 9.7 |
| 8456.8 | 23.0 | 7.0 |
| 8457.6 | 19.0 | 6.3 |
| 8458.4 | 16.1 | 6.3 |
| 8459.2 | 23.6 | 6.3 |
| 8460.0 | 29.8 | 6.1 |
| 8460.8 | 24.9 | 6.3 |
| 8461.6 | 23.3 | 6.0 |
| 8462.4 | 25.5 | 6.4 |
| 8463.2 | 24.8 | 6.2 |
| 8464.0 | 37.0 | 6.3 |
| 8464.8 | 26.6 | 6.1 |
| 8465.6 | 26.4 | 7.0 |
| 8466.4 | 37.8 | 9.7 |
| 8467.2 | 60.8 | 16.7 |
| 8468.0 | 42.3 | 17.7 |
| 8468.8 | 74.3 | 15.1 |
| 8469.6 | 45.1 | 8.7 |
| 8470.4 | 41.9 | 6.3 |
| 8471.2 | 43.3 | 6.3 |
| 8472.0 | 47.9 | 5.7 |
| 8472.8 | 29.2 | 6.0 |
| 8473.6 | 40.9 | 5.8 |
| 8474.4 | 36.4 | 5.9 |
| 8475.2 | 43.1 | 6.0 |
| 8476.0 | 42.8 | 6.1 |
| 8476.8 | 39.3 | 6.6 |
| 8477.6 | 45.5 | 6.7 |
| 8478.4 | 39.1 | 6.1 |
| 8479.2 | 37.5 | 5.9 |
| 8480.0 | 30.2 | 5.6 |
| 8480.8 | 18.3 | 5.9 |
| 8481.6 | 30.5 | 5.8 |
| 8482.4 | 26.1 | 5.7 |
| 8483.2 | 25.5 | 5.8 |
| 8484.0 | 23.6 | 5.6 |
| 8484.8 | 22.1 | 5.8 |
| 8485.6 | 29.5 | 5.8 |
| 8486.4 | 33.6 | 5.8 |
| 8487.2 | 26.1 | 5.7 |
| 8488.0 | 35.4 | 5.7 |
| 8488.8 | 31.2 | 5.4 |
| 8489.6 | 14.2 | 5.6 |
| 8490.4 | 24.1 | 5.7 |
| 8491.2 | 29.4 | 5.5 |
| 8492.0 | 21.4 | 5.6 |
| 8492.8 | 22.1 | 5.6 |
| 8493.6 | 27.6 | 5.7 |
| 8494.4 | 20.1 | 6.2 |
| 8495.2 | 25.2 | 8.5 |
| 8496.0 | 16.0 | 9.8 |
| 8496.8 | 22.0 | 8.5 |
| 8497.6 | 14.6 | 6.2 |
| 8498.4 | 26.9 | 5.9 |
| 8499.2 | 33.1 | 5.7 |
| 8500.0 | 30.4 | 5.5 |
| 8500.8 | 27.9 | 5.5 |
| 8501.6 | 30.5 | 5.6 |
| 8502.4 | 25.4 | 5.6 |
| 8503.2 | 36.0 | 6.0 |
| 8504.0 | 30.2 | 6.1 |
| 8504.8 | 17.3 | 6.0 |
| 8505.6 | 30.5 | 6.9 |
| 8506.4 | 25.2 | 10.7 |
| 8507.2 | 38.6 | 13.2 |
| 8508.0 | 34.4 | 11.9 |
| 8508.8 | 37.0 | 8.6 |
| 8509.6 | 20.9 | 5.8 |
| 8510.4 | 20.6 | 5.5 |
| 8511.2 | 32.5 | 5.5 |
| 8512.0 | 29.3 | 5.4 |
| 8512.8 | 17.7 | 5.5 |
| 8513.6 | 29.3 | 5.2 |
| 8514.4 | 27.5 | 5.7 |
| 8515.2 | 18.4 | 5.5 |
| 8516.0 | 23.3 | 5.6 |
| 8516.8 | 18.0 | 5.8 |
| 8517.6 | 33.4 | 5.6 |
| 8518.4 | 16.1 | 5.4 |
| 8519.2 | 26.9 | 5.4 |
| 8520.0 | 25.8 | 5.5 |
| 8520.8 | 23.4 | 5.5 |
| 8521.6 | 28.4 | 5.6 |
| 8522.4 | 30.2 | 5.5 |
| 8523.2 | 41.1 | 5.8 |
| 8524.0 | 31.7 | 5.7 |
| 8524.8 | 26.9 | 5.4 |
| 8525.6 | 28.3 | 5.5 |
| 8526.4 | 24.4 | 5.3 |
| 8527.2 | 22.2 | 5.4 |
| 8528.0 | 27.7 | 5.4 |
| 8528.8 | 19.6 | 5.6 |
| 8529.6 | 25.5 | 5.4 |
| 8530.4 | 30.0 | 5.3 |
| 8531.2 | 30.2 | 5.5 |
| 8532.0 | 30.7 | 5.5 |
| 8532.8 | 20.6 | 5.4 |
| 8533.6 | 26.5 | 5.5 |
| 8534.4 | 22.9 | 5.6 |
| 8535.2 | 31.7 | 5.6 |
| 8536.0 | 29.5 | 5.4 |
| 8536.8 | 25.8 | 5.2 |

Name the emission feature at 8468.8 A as [N II]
